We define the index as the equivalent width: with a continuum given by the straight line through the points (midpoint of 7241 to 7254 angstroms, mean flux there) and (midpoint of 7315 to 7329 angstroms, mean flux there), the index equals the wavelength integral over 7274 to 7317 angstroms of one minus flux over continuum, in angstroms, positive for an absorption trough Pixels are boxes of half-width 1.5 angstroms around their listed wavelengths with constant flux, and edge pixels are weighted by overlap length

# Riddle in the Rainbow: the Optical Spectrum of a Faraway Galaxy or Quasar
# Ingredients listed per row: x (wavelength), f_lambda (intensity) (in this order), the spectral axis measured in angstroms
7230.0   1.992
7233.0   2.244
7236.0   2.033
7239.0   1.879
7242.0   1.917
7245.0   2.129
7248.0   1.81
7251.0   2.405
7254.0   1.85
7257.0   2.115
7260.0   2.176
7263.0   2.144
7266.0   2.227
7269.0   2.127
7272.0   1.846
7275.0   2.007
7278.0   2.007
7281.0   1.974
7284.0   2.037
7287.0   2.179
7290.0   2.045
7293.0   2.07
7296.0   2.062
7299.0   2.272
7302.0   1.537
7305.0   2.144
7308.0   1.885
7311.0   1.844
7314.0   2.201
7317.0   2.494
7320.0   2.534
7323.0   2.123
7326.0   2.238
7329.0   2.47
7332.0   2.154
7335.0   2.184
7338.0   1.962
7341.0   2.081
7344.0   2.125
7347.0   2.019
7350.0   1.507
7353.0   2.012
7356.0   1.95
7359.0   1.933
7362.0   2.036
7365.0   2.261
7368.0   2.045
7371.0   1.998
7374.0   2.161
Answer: 4.00 angstroms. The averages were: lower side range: 2.05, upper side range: 2.36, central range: 2.04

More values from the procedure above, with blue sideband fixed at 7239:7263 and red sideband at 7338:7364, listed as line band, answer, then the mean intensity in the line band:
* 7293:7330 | -2.7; 2.14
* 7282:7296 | -0.4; 2.08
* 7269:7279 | 0.3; 1.98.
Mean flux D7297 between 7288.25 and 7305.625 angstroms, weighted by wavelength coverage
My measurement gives 2.02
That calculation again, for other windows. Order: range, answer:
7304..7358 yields 2.11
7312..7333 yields 2.31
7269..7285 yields 1.99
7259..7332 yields 2.11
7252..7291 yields 2.06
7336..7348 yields 2.05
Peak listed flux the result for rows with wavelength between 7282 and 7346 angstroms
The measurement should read 2.534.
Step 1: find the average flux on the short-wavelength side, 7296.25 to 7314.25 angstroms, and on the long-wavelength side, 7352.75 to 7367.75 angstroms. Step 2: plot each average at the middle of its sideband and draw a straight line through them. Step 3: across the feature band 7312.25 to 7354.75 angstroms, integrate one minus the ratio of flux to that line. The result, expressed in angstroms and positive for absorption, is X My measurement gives -3.0 angstroms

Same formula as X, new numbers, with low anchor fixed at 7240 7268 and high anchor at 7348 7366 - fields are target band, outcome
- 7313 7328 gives -2.5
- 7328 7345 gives -1.6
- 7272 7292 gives 0.2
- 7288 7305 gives 0.1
